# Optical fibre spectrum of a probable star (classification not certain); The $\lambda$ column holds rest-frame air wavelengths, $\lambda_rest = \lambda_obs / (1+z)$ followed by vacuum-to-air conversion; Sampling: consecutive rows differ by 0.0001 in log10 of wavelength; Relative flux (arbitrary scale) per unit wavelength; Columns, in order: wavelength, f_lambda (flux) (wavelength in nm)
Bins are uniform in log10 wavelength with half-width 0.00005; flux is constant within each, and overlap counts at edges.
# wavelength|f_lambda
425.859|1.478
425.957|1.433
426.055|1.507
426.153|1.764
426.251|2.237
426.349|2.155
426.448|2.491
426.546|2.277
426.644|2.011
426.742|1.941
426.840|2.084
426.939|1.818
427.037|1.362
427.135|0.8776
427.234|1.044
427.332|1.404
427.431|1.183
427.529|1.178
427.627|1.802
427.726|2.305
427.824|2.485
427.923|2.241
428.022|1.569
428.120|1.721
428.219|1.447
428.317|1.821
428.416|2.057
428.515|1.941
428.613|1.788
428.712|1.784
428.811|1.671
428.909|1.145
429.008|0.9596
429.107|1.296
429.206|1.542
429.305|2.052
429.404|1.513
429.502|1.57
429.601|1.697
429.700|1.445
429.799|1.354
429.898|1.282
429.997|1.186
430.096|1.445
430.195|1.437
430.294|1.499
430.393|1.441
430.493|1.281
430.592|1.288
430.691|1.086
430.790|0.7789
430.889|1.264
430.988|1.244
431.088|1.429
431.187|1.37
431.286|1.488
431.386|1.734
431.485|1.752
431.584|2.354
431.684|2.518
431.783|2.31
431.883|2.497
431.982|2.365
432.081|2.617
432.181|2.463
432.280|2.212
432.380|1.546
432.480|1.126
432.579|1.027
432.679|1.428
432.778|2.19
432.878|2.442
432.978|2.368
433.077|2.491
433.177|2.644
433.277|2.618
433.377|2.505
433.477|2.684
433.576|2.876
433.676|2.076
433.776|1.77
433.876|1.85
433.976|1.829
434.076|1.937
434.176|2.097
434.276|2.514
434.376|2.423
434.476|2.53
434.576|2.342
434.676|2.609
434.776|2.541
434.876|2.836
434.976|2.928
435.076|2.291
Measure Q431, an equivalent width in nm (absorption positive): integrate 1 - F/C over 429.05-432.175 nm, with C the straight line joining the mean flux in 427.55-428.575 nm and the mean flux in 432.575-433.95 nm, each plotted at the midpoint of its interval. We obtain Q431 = 0.68 nm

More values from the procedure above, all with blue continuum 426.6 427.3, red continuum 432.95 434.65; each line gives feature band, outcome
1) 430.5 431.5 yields 0.346 nm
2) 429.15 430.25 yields 0.222 nm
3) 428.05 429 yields 0.043 nm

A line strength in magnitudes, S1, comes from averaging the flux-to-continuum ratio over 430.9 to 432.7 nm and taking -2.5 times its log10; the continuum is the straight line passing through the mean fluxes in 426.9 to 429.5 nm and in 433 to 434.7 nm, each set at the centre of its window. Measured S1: 0.123 mag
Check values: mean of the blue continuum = 1.61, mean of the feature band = 1.85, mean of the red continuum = 2.34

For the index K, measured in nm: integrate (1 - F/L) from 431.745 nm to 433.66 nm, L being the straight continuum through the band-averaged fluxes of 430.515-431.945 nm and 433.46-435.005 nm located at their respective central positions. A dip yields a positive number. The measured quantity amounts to -0.226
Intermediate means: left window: 1.65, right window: 2.35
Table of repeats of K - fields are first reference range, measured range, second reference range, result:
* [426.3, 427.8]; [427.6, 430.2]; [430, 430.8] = -0.254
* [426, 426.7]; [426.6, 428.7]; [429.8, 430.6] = 0.106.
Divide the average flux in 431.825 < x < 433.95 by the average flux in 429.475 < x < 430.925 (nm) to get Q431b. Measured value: 1.6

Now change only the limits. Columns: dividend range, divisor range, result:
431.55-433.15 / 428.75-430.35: 1.47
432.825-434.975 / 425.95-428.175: 1.34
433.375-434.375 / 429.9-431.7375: 1.50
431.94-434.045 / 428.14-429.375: 1.32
